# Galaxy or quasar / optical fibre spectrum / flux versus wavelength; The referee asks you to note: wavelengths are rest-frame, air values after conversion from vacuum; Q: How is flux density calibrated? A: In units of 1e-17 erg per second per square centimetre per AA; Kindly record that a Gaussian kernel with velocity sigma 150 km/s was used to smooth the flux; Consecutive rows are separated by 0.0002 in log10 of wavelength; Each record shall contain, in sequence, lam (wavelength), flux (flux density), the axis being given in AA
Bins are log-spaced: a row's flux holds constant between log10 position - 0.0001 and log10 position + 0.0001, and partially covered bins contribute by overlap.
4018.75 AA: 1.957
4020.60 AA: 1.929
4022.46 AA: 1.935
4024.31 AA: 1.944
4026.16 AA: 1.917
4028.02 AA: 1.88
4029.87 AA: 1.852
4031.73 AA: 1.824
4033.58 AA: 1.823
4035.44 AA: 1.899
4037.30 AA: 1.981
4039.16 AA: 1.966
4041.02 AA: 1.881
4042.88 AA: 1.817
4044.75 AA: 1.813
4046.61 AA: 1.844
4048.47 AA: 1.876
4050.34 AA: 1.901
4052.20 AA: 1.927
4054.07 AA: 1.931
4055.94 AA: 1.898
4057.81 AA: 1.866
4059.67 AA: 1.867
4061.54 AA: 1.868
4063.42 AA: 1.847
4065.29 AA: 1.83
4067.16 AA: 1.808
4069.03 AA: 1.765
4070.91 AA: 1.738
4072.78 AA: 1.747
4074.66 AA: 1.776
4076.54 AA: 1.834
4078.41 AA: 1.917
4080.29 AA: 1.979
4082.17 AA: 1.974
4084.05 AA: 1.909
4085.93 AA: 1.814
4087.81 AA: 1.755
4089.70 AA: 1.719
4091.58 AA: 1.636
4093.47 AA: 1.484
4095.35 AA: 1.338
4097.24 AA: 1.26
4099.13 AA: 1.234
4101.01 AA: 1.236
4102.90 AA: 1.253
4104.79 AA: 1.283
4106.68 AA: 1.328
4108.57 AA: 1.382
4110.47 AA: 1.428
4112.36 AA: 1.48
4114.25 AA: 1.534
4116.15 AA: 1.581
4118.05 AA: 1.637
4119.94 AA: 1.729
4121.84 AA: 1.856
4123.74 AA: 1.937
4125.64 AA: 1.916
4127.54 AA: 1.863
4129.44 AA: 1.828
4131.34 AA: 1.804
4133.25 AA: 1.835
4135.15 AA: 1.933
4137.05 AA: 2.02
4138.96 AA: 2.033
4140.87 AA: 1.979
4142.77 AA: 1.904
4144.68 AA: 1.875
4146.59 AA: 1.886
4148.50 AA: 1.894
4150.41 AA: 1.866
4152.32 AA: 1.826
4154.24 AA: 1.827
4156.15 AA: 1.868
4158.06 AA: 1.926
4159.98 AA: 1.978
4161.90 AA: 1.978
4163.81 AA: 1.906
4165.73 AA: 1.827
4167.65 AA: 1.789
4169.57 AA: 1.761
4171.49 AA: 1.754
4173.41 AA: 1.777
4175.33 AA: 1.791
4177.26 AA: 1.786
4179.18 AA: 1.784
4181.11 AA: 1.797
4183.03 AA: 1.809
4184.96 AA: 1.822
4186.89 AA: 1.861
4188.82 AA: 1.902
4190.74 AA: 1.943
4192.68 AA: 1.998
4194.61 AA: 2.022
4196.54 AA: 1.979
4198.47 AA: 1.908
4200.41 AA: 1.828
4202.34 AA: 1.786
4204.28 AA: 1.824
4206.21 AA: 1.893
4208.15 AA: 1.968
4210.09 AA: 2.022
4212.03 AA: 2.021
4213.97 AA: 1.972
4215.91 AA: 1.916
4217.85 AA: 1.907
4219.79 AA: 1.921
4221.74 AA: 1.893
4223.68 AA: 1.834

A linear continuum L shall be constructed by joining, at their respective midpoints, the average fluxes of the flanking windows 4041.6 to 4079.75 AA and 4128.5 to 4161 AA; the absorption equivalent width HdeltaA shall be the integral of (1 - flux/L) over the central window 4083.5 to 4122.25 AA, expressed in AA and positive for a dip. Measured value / 7.5 AA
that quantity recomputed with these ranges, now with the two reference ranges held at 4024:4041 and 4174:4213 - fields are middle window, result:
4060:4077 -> 0.8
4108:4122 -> 2.4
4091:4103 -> 3.5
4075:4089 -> 0.1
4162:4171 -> 0.3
